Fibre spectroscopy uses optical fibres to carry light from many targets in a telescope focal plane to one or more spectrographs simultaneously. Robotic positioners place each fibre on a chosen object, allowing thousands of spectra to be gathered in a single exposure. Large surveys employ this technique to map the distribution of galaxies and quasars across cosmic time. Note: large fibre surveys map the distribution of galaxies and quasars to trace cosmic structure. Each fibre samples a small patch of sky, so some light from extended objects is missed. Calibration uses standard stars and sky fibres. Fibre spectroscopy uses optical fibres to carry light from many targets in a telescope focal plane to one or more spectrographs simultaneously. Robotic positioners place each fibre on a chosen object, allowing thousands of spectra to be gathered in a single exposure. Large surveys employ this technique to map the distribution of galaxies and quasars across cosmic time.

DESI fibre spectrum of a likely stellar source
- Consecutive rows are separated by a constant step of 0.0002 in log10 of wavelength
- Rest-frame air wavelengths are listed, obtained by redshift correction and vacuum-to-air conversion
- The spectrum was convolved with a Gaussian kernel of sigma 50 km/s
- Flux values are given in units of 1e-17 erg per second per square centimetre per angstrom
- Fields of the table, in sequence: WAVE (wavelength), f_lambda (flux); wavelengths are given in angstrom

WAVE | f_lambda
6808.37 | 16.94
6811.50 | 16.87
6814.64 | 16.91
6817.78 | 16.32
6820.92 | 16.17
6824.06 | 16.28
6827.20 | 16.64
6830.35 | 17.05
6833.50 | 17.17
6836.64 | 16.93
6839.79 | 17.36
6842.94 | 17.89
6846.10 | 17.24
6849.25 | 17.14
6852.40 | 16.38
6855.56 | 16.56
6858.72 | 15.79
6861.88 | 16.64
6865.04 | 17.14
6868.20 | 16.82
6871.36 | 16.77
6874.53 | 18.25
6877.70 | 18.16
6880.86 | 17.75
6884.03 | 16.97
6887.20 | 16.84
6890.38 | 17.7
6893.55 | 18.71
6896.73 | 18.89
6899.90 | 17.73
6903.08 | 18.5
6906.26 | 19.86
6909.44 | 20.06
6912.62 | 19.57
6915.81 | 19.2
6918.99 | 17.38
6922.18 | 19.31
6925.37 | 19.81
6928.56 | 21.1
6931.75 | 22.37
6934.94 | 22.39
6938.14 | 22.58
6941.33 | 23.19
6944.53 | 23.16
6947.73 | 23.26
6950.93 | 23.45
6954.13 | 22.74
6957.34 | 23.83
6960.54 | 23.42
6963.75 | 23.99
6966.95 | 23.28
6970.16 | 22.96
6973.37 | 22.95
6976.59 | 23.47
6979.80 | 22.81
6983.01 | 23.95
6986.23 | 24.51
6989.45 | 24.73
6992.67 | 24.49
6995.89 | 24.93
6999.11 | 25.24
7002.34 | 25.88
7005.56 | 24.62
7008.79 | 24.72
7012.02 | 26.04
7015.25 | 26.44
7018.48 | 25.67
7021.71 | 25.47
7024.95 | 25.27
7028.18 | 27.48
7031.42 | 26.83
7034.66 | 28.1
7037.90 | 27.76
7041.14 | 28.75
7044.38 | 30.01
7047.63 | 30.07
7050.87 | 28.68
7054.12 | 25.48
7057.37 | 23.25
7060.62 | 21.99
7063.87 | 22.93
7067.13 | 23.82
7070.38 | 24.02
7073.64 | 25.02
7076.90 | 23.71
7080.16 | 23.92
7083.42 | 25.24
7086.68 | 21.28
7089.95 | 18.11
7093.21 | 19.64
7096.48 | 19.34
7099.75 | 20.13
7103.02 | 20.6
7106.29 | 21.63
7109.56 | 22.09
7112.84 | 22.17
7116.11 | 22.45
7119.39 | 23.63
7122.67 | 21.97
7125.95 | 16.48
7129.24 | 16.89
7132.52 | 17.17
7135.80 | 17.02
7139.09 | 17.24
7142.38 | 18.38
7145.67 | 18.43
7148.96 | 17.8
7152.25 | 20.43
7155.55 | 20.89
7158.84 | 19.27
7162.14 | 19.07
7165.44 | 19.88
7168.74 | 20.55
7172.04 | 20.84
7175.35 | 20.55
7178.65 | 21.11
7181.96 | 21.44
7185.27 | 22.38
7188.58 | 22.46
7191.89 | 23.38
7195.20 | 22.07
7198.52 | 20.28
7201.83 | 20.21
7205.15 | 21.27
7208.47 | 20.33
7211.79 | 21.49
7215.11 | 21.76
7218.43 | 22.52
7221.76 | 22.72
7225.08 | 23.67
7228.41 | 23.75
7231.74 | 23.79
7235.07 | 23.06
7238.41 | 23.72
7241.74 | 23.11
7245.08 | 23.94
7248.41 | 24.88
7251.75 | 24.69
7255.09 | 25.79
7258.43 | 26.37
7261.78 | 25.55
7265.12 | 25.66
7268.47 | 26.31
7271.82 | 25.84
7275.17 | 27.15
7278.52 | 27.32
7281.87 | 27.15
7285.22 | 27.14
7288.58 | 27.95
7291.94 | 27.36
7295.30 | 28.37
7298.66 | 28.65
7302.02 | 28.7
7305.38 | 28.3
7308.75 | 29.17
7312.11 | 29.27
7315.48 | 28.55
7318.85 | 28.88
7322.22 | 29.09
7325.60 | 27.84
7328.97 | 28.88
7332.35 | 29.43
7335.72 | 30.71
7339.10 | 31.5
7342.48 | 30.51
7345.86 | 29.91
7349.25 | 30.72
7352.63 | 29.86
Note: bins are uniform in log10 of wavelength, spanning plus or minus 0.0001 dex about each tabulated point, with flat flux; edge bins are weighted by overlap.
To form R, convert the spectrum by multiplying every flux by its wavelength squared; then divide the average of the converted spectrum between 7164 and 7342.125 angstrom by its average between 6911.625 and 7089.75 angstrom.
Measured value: 1.12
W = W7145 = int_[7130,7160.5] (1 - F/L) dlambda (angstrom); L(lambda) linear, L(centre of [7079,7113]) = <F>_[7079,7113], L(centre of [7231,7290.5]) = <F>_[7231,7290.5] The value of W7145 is 5.49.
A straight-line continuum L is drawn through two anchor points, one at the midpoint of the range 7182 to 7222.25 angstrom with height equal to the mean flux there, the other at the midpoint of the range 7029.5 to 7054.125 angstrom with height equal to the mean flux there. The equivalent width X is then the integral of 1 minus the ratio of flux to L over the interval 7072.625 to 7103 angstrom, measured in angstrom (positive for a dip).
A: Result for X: 5.5 angstrom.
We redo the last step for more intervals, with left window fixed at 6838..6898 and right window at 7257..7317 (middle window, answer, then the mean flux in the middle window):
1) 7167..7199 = 4.4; 21.5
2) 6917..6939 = -2.2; 20.6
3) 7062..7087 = -1.7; 23.9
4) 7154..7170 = 3.0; 19.9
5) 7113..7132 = 2.6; 20.2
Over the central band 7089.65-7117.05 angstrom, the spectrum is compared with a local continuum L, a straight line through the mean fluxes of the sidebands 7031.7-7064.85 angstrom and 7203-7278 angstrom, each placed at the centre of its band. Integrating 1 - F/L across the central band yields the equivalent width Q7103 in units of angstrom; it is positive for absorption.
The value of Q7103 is 5.5 angstrom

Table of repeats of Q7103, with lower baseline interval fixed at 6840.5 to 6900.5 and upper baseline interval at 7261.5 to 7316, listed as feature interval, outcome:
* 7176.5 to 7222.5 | 6.8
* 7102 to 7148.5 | 7.7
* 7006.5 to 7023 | -3.8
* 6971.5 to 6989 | -3.1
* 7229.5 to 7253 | 2.3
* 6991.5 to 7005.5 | -3.2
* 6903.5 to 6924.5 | -0.9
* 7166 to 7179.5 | 2.2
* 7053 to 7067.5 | -0.9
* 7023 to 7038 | -4.0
